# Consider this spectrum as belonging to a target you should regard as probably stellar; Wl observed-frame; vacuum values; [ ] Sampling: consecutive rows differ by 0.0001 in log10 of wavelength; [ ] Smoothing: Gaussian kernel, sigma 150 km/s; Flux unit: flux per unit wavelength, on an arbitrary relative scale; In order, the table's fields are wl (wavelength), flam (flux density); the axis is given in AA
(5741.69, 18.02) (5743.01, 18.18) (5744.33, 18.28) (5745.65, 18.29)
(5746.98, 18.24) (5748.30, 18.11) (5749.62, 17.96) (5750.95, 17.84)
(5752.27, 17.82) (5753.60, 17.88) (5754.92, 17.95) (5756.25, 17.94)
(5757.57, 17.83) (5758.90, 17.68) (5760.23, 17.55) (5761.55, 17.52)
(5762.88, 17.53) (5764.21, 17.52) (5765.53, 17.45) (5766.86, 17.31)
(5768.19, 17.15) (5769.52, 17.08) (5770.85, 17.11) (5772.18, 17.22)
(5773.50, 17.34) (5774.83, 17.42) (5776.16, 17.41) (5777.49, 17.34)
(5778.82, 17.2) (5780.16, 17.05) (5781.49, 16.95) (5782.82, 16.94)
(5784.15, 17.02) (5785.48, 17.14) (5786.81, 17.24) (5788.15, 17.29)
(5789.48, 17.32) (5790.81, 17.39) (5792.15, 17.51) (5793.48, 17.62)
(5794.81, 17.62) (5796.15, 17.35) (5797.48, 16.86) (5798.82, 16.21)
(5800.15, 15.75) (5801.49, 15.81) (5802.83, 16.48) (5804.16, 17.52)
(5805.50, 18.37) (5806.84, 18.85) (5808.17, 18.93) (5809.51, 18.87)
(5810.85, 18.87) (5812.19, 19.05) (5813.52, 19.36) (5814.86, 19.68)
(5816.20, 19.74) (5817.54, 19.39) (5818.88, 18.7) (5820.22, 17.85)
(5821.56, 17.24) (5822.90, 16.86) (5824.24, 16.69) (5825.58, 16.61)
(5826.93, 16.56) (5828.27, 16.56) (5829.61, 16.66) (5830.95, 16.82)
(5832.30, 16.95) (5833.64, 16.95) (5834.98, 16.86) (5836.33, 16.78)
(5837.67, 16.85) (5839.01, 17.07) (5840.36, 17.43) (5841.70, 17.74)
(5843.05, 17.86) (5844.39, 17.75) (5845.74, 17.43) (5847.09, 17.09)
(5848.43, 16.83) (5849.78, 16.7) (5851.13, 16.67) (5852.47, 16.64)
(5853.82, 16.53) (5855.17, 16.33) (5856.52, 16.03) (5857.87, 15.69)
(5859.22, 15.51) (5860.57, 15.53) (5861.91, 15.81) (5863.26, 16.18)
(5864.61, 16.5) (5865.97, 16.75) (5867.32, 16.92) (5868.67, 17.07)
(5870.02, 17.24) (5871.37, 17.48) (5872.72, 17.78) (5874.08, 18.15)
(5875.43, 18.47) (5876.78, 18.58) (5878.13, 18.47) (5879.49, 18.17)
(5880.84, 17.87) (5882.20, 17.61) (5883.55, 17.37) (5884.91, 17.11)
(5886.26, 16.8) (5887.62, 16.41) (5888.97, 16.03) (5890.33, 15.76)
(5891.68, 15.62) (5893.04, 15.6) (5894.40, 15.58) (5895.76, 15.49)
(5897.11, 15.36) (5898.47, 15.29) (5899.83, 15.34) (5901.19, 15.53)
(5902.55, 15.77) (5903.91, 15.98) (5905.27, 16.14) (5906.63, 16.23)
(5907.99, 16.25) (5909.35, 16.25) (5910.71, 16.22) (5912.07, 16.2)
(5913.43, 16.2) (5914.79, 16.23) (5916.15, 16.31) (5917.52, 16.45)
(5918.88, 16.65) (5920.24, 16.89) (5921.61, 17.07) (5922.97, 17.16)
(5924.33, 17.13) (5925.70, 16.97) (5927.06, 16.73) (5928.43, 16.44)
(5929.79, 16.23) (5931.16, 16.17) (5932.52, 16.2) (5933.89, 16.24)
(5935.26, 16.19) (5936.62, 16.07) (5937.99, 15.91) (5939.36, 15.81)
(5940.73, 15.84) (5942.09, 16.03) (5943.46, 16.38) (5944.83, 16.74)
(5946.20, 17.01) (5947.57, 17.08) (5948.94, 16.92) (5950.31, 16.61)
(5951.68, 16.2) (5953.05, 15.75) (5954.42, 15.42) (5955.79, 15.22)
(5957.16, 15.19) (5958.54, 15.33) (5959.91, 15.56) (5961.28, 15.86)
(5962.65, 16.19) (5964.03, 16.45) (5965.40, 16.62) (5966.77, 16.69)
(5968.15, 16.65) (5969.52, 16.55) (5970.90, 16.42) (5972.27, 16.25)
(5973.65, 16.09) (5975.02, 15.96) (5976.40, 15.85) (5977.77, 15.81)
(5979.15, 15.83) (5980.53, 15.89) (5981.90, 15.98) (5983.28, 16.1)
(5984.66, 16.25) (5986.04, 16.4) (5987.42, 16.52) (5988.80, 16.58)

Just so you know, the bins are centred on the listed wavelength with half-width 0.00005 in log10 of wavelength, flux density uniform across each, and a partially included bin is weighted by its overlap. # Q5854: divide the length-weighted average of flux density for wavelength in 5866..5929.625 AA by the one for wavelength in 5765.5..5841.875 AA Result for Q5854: 0.96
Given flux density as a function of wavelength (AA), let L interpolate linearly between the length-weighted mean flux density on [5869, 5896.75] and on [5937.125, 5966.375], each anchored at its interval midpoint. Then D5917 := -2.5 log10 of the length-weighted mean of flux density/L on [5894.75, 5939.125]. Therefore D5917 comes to 0.02 mag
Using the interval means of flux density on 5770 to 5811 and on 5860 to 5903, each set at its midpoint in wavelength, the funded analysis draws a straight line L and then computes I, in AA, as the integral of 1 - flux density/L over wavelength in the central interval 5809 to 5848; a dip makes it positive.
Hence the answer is -1.3 AA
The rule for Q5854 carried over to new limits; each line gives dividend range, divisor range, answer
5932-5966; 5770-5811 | 0.93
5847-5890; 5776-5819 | 0.96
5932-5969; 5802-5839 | 0.91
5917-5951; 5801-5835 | 0.93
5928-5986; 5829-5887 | 0.95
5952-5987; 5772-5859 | 0.92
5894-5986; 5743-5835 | 0.92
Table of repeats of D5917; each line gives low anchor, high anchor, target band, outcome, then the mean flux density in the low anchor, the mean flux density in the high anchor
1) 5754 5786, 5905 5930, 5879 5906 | 0.03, 17.4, 16.5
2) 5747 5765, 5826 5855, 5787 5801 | 0.02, 17.8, 17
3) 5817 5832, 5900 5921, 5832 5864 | 0.02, 17.2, 16.2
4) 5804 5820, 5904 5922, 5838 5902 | 0.05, 19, 16.4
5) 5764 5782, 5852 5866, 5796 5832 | -0.06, 17.2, 16.1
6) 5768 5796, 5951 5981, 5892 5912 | 0.04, 17.3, 16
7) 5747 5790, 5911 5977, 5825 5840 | 0.02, 17.5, 16.3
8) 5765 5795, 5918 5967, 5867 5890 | -0.05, 17.3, 16.3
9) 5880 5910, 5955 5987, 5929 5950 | -0.02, 16.2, 16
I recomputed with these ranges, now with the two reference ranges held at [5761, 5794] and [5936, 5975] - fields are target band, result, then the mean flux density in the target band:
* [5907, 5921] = 0.1 AA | 16.4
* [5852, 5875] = 0.2 AA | 16.6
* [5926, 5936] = 0.0 AA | 16.3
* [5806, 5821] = -1.7 AA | 19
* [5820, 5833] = 0.1 AA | 16.8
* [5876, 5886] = -0.7 AA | 17.8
